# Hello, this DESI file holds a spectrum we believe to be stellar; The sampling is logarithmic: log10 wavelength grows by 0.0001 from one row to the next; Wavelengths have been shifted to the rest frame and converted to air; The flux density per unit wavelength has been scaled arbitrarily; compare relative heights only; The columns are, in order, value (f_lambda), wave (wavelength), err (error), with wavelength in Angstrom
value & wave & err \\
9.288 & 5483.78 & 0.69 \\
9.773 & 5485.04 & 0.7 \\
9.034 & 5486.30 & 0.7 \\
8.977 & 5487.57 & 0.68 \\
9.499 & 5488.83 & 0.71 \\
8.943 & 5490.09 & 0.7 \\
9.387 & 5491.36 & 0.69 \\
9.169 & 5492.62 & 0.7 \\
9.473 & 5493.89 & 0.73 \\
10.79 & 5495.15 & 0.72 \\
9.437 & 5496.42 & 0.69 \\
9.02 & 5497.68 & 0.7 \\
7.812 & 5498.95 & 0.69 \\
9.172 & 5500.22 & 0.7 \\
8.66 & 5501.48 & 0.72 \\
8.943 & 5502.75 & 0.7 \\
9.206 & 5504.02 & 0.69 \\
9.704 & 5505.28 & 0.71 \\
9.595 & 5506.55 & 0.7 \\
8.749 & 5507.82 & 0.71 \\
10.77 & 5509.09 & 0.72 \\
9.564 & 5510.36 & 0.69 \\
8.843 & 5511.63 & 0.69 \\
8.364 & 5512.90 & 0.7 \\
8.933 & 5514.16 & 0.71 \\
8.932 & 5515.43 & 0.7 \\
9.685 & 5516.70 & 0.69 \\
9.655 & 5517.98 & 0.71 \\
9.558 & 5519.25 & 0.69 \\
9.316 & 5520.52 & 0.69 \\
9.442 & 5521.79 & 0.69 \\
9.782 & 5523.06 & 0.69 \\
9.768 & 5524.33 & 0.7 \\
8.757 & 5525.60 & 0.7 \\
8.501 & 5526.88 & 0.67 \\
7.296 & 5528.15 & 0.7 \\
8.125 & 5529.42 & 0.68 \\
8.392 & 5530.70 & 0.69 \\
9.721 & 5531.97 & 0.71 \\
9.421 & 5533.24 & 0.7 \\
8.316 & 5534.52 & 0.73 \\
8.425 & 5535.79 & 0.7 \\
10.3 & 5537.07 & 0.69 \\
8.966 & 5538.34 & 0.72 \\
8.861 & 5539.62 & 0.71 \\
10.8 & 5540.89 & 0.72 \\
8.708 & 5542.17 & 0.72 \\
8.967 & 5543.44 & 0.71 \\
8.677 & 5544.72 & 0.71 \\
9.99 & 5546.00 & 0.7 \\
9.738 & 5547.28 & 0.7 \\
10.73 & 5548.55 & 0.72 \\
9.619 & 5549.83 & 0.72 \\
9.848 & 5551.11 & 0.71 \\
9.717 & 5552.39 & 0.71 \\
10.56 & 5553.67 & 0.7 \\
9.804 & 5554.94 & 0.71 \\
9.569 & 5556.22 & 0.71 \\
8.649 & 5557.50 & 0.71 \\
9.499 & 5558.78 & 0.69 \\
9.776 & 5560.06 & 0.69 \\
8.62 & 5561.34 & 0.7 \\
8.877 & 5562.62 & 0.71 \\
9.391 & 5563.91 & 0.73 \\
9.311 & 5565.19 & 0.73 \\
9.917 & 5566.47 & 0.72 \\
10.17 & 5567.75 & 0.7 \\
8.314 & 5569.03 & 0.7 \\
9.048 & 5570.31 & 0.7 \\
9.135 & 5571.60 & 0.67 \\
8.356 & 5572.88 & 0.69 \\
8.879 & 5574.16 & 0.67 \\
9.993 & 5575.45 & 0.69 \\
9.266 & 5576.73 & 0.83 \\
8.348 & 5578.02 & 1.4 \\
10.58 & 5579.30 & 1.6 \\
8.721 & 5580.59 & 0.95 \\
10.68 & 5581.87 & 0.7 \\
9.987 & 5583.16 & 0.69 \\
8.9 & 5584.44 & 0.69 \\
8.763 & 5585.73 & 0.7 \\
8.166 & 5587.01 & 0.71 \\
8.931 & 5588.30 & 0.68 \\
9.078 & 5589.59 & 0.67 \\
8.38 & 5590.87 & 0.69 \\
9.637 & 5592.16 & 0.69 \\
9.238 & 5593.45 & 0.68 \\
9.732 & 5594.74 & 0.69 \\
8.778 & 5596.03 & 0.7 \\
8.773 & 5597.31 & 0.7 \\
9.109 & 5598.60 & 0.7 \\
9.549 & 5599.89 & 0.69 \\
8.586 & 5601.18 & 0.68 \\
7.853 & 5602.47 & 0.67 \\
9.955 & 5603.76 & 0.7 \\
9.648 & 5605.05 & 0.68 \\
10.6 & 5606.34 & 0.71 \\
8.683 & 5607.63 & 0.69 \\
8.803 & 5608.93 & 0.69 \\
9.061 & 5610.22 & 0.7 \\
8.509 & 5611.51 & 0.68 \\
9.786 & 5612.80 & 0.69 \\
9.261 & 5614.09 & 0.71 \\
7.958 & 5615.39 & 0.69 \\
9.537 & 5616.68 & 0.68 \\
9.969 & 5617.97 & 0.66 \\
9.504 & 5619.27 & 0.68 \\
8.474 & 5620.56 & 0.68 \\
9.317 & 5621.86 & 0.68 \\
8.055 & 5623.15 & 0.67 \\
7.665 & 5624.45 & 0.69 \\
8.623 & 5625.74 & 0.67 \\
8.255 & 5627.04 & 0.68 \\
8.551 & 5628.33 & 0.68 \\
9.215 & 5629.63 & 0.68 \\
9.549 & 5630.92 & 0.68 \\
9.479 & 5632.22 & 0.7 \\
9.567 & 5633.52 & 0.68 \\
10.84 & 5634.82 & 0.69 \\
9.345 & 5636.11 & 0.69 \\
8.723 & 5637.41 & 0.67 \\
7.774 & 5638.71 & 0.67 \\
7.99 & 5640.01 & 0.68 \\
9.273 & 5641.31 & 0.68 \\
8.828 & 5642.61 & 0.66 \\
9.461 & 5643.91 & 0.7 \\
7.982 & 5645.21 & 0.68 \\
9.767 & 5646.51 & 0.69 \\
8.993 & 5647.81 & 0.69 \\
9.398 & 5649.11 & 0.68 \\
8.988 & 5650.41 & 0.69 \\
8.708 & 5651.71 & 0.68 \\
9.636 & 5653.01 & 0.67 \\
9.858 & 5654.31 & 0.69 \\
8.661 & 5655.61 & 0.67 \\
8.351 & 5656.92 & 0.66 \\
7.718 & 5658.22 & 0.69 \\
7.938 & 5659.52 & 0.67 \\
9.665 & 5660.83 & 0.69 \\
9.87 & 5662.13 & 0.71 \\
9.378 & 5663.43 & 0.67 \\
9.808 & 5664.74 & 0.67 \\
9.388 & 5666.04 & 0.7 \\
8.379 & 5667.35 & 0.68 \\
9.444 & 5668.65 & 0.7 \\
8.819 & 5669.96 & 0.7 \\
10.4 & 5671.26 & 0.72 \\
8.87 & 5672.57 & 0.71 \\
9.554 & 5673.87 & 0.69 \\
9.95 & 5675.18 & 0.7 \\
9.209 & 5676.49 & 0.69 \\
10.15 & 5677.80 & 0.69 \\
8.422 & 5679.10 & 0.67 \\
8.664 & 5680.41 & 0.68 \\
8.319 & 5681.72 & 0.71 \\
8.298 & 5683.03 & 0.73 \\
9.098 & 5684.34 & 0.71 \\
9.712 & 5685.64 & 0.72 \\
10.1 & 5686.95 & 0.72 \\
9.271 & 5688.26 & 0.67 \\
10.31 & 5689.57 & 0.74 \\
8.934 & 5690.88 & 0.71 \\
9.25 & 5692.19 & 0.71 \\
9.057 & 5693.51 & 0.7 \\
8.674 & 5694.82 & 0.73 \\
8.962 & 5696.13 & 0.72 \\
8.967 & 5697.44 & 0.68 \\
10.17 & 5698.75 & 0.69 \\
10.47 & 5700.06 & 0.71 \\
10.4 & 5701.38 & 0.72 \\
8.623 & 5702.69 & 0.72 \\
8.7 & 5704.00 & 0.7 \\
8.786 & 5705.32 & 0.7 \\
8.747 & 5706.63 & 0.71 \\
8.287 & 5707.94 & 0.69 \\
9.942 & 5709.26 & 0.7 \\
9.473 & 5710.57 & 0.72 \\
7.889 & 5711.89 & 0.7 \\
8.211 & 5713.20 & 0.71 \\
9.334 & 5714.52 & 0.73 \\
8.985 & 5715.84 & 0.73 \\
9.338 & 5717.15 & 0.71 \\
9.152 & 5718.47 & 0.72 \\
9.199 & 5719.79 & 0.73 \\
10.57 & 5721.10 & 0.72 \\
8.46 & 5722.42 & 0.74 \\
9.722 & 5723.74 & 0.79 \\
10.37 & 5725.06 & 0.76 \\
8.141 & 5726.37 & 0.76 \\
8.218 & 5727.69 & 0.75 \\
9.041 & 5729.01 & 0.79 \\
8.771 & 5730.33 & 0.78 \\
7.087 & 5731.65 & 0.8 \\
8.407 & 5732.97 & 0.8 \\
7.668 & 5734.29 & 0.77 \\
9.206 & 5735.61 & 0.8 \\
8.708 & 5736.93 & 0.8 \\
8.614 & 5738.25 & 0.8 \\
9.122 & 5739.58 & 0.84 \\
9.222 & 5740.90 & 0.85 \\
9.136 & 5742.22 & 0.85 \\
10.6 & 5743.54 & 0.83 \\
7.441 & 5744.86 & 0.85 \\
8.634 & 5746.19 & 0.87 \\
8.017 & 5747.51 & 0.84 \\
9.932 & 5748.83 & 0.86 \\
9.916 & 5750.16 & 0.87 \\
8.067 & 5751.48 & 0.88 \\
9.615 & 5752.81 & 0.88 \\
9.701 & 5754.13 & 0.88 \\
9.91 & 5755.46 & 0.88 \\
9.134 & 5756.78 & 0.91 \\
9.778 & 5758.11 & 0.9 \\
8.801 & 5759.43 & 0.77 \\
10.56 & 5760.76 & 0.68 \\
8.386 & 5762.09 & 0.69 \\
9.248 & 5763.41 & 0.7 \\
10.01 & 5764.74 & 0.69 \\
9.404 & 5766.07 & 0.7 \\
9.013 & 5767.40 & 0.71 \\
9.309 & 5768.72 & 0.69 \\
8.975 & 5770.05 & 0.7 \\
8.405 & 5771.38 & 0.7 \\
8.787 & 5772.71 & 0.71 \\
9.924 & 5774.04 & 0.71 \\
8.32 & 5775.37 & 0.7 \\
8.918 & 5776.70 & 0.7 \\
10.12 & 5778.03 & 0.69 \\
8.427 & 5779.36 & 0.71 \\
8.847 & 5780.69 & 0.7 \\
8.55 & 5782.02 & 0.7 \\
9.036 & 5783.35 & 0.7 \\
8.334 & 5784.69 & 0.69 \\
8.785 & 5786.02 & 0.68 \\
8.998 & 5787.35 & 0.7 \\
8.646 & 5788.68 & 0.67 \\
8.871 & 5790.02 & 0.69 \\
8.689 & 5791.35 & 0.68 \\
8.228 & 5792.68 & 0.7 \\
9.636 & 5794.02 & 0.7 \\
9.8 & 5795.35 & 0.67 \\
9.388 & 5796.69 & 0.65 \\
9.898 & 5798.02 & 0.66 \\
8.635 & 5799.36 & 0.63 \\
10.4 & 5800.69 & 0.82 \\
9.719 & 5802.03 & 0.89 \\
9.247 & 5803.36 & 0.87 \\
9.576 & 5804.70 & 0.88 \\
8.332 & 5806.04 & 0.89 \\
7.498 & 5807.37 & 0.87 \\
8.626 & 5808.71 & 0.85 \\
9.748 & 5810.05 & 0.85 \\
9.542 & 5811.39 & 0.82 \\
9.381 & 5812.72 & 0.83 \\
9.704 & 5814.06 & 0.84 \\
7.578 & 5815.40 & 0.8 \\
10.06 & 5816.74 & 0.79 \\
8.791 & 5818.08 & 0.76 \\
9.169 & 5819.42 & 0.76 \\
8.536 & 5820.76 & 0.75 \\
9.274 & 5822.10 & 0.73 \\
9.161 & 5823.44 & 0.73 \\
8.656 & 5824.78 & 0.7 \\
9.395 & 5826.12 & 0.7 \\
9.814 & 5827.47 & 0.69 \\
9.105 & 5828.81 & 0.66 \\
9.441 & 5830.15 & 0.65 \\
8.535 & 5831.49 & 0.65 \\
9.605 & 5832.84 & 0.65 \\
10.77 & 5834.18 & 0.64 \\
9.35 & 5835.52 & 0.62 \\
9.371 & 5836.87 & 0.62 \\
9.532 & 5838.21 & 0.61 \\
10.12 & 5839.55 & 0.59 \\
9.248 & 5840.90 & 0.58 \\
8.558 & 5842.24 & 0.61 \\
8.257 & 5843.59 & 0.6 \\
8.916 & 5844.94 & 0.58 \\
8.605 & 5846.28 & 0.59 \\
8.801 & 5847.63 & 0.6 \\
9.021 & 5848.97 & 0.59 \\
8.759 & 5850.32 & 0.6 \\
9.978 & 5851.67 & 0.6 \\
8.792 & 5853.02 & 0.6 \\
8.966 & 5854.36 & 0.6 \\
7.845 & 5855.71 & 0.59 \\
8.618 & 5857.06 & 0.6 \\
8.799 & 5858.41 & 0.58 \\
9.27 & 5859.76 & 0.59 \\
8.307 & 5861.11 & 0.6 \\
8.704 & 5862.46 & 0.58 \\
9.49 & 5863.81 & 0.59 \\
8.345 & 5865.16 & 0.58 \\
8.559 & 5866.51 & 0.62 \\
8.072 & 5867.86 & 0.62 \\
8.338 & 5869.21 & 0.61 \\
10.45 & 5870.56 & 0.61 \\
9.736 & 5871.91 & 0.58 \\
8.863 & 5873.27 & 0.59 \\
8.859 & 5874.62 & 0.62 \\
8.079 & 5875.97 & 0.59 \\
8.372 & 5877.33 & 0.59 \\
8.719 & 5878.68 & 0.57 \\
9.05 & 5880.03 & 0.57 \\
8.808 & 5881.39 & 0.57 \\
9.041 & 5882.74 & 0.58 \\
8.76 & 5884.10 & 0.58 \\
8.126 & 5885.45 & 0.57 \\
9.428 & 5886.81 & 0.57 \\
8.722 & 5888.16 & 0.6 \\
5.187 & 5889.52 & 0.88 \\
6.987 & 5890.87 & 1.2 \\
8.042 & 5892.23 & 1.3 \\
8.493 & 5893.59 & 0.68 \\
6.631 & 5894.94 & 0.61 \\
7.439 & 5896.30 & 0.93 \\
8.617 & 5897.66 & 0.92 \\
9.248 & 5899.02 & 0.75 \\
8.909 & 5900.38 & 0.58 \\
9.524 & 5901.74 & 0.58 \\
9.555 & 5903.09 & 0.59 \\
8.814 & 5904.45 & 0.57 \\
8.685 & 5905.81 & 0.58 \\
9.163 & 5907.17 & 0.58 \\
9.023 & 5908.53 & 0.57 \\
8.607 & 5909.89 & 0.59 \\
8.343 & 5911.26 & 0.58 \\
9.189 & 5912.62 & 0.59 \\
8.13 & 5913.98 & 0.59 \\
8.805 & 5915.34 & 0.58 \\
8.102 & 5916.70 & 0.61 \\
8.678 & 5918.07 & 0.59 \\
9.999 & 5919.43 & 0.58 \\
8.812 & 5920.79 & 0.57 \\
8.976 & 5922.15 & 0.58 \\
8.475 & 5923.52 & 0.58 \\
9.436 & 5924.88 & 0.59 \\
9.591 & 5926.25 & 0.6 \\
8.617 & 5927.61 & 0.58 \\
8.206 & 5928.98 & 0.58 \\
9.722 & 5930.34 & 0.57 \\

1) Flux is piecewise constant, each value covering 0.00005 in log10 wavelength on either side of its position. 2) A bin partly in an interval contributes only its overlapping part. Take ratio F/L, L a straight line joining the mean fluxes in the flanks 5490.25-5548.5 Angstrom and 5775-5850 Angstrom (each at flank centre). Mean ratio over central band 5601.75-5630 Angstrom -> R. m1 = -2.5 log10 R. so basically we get 0.03 mag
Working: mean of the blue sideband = 9.21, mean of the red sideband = 9.1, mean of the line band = 8.96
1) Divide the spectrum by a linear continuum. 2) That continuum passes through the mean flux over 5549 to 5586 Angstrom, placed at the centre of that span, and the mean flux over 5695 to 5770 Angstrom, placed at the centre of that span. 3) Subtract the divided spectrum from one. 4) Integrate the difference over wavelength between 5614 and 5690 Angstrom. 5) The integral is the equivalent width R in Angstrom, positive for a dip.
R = 1.3 Angstrom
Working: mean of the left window 9.4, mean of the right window 9.1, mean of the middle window 9.09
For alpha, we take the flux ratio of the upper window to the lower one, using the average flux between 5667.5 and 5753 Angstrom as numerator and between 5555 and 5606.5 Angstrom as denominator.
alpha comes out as 0.99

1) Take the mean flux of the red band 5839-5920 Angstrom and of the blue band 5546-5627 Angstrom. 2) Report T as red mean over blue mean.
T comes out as 0.9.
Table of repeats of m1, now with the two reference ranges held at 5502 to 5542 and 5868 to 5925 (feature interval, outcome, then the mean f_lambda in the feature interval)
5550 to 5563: -0.04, 9.51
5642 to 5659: 0.01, 8.95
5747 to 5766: -0.06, 9.37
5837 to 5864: -0.03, 8.93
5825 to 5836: -0.09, 9.47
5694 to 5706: -0.05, 9.3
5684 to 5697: -0.05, 9.34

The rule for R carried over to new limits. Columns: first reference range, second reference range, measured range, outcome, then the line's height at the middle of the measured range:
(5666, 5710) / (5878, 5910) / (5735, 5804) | -1.5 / 8.94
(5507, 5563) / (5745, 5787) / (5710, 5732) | 0.4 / 9.14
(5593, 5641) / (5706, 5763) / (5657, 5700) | -0.9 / 9.02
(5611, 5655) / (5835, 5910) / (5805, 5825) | -0.4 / 8.8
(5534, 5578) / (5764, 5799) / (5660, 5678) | -0.5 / 9.2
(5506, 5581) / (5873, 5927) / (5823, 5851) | -1.5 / 8.73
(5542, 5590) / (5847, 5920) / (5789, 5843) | -2.5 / 8.81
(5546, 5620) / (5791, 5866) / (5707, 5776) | 1.0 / 9.17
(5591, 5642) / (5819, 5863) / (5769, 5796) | 0.4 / 9.06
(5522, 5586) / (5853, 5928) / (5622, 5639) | 0.4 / 9.15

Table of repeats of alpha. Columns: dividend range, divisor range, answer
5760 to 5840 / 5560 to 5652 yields 1.01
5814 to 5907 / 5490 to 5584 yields 0.95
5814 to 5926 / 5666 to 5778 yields 0.97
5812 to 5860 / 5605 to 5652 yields 1.01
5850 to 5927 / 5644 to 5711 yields 0.95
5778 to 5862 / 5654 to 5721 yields 0.99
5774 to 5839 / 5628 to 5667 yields 1.01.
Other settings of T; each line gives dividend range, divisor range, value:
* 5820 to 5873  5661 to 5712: 0.98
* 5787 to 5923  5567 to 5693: 0.97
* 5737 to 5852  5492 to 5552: 0.99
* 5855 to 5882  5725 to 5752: 1.00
